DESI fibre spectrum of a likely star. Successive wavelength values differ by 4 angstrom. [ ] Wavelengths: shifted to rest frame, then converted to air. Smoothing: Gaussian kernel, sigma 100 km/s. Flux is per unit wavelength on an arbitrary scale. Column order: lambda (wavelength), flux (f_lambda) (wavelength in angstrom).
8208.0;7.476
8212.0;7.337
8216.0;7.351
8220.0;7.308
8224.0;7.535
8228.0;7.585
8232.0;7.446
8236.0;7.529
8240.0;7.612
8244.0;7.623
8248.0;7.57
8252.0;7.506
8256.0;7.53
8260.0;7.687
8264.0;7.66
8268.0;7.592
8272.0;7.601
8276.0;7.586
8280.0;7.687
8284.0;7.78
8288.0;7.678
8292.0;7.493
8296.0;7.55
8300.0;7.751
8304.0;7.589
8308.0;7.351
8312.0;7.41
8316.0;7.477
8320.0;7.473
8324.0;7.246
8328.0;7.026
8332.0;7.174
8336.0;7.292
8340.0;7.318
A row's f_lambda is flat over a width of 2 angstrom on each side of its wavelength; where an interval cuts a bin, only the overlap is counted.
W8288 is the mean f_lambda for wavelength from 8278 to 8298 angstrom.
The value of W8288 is 7.64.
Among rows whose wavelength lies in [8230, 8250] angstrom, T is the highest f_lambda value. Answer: 7.623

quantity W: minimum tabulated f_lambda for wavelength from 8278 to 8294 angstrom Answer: 7.493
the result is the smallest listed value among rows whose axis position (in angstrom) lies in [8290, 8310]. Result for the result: 7.351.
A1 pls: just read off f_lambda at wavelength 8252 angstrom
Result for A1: 7.506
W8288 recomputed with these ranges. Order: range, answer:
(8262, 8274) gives 7.62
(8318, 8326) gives 7.36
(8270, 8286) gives 7.66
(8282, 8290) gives 7.73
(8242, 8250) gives 7.6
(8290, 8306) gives 7.6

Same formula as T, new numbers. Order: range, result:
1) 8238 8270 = 7.687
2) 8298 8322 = 7.751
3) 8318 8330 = 7.473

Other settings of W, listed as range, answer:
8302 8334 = 7.026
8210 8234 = 7.308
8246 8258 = 7.506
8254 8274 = 7.53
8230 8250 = 7.446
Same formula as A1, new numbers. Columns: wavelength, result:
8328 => 7.026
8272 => 7.601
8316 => 7.477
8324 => 7.246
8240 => 7.612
